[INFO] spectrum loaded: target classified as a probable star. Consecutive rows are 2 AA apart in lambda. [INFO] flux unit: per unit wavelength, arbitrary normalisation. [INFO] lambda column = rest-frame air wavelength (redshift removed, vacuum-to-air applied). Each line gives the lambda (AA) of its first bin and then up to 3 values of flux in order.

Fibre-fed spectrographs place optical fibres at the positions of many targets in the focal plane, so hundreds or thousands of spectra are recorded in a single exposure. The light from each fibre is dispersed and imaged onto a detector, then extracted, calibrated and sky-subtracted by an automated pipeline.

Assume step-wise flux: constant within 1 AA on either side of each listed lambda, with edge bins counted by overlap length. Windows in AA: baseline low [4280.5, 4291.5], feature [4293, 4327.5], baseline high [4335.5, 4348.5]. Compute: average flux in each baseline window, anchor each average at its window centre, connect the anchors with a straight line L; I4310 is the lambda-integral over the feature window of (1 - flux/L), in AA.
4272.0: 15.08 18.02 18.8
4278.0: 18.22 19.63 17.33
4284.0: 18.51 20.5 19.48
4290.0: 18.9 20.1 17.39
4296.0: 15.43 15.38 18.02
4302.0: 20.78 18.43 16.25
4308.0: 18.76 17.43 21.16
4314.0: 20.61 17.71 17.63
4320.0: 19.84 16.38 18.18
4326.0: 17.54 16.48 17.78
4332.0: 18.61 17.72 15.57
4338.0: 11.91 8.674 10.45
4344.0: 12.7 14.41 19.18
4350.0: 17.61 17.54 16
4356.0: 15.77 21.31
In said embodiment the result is -3.6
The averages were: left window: 19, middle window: 18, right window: 13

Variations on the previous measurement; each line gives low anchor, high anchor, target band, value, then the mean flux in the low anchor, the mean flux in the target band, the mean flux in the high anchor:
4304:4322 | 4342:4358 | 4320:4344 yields 2.6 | 18.5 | 15.5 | 16.1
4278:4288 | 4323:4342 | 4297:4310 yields -0.3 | 19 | 17.9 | 15.5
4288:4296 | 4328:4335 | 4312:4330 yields -0.2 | 18.5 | 18.2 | 17.8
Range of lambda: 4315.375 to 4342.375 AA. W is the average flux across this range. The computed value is 16.1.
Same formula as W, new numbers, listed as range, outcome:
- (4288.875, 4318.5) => 18.3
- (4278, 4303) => 18.4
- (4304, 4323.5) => 18.4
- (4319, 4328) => 17.8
